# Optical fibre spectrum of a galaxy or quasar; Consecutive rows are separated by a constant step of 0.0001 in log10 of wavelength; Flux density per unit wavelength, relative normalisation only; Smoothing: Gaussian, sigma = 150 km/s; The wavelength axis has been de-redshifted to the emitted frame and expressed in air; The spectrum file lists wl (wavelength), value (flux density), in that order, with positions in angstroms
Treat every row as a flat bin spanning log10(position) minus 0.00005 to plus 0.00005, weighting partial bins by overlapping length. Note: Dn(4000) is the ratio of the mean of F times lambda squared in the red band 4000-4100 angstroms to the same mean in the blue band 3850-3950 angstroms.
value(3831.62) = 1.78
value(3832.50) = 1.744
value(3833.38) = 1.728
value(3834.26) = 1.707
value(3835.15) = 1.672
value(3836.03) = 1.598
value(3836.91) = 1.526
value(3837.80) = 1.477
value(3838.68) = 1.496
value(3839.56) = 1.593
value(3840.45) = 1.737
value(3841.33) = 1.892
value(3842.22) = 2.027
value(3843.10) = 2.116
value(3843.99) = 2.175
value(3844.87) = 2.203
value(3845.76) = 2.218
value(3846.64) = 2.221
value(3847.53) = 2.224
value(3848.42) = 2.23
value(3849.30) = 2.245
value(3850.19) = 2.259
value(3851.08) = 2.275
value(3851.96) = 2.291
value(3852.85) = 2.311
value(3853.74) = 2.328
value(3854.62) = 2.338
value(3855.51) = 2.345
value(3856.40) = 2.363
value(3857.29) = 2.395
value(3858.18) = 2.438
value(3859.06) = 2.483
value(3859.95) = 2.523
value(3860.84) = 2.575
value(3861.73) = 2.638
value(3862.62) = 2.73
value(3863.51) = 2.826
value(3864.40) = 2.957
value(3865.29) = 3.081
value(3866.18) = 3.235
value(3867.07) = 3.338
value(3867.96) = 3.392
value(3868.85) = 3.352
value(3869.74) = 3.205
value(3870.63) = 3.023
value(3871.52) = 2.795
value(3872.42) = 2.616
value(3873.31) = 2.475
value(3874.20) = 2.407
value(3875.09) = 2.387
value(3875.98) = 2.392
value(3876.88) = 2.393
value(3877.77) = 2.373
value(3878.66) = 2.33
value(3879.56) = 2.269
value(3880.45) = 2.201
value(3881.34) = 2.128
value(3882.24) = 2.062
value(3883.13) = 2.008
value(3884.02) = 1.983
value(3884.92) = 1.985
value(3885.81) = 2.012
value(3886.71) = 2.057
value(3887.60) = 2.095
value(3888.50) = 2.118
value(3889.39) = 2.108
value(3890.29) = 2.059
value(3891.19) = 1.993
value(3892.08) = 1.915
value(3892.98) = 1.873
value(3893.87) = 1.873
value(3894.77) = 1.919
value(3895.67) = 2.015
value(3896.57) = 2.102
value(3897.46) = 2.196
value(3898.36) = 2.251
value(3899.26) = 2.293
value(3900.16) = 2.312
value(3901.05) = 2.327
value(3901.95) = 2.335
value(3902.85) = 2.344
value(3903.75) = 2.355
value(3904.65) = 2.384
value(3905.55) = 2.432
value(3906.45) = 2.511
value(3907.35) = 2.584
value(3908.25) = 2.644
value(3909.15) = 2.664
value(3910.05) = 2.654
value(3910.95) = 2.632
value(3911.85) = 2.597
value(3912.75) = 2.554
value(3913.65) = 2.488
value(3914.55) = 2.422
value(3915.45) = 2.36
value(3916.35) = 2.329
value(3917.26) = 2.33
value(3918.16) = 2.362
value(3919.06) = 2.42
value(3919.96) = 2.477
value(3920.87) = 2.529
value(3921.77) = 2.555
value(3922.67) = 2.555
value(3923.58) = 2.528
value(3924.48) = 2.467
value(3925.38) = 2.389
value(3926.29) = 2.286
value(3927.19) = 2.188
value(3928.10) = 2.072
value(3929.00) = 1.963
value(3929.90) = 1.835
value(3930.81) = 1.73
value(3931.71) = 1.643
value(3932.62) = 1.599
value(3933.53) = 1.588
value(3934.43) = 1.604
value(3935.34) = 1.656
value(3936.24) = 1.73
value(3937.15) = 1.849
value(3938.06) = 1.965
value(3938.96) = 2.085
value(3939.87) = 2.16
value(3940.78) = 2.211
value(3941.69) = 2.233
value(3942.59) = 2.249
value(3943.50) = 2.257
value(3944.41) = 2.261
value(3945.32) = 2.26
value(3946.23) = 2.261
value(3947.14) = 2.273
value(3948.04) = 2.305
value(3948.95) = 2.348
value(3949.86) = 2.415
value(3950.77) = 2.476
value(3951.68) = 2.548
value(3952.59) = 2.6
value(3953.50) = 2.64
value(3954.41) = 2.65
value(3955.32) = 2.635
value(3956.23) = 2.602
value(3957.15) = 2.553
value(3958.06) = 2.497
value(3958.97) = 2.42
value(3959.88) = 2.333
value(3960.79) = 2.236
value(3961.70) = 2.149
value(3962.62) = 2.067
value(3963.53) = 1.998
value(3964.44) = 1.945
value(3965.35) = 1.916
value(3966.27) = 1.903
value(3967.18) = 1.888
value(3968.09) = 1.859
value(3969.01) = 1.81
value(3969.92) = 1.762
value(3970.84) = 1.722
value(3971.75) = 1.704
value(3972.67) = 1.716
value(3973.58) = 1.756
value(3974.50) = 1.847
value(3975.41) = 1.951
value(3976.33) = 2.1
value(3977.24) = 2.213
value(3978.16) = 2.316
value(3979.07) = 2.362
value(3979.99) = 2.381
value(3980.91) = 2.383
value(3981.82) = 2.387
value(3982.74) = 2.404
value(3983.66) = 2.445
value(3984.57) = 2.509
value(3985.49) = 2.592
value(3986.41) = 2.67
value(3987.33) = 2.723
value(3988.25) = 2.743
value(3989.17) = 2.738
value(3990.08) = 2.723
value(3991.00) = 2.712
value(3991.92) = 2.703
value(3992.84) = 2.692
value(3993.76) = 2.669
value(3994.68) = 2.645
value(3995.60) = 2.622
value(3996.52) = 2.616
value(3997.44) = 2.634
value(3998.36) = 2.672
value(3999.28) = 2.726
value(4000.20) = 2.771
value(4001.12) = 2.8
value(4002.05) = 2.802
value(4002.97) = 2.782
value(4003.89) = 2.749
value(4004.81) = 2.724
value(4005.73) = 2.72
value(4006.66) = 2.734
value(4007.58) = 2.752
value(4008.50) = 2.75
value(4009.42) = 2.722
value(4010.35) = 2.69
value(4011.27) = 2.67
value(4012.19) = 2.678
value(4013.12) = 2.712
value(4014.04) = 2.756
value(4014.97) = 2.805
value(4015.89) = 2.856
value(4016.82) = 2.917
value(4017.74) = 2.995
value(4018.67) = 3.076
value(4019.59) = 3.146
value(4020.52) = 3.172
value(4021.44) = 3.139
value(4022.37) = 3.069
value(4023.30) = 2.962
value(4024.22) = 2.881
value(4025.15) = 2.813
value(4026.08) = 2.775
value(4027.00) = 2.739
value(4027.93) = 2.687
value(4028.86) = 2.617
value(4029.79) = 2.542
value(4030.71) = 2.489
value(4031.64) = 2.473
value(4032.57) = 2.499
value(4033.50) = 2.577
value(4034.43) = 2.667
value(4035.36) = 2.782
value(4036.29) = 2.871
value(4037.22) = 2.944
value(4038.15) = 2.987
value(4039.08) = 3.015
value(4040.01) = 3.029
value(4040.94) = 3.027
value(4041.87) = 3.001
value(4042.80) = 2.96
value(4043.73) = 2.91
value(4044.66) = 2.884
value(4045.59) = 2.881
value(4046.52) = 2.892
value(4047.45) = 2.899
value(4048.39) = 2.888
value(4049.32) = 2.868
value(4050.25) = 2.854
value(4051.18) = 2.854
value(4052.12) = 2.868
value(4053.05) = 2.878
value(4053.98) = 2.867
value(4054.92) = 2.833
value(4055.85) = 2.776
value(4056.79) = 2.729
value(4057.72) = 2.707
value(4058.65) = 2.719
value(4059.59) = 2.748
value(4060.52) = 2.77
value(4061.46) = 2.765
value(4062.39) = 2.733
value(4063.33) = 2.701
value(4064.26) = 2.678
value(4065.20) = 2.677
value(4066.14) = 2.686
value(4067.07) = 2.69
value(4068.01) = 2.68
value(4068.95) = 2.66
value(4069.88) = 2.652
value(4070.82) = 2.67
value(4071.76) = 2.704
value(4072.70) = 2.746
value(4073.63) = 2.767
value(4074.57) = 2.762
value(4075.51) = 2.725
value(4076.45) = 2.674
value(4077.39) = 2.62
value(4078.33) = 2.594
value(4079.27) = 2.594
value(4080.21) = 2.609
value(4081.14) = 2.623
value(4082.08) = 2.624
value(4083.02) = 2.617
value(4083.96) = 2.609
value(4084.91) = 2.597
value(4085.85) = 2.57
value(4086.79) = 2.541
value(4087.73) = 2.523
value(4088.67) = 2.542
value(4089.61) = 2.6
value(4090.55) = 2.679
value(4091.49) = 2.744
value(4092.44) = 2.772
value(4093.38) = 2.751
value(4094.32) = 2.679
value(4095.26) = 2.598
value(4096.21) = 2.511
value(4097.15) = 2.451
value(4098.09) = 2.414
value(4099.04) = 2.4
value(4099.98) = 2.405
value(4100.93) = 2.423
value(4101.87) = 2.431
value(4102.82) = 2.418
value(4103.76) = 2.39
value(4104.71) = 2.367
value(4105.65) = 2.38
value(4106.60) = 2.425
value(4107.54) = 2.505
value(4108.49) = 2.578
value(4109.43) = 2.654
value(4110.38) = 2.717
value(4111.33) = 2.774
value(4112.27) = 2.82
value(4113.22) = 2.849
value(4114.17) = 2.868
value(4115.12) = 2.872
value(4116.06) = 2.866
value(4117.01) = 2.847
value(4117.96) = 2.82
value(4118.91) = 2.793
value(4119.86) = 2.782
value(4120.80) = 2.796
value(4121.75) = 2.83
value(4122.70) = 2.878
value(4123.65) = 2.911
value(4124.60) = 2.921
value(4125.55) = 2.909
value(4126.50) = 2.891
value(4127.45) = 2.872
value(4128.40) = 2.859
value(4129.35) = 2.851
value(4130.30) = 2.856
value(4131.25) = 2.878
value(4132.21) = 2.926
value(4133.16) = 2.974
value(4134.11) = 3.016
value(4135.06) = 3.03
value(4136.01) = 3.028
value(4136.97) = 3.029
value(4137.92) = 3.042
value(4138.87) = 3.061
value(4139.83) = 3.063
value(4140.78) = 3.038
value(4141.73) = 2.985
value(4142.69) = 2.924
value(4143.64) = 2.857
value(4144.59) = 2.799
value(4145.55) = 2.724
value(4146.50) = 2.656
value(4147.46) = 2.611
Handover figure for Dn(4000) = 1.3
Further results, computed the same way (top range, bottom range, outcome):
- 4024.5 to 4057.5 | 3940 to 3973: 1.32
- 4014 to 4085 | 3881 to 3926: 1.31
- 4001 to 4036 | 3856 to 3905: 1.24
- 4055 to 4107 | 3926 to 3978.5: 1.33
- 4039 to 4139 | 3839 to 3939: 1.31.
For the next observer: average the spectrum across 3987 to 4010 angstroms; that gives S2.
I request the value 2.72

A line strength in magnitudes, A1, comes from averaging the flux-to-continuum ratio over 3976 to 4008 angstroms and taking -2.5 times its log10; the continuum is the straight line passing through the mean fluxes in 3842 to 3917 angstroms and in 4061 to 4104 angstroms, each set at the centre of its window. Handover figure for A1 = -0.04 mag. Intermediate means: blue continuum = 2.39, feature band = 2.61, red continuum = 2.62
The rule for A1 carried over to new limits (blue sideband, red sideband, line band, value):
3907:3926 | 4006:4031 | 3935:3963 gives 0.139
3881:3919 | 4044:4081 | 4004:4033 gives -0.070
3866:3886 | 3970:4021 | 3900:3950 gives 0.132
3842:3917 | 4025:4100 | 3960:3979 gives 0.287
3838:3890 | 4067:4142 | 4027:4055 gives -0.074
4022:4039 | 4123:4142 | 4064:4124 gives 0.091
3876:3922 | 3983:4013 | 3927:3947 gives 0.229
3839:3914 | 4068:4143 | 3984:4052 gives -0.081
